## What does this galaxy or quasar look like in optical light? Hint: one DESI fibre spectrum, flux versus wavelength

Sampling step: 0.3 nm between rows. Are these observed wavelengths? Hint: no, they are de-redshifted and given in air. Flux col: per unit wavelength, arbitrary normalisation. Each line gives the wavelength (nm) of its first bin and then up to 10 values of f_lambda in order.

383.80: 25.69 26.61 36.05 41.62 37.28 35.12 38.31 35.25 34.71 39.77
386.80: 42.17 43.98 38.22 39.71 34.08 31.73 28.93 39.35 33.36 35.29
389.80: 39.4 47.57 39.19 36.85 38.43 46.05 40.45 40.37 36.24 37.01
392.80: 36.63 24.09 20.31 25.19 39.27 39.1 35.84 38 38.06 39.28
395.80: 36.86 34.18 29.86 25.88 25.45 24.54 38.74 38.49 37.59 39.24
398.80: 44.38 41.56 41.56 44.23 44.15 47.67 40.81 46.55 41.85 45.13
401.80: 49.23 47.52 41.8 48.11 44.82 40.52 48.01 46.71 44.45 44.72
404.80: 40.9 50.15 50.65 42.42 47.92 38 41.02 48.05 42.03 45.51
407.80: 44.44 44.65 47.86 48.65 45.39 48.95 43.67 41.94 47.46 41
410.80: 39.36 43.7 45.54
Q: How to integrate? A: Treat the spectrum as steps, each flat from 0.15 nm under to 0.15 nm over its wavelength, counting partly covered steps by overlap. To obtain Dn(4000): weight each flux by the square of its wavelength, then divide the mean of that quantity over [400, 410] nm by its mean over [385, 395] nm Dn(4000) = 1.3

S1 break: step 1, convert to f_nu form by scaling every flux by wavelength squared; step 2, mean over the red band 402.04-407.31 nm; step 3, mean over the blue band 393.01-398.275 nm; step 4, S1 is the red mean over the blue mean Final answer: 1.4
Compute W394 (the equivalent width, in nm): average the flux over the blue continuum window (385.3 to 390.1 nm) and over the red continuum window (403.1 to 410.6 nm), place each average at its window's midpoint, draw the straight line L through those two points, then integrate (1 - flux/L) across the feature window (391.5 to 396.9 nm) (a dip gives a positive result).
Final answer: 0.78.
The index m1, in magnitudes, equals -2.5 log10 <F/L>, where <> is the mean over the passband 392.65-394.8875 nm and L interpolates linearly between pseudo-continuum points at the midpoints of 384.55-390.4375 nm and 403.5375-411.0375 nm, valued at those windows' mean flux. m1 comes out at 0.25 mag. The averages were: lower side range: 37.7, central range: 31.9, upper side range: 44.9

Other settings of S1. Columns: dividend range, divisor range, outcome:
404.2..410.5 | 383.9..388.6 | 1.37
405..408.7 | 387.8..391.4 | 1.32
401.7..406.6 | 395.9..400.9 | 1.23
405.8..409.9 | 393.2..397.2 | 1.47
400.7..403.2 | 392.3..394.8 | 1.46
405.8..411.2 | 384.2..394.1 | 1.34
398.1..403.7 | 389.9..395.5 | 1.25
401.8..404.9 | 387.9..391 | 1.32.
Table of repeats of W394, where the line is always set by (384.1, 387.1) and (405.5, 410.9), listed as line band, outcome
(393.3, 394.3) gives 0.24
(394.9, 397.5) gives 0.54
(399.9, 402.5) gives -0.17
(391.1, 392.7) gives -0.02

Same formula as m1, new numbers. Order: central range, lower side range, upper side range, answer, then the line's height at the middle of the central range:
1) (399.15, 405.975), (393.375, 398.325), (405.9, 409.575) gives -0.13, 40.1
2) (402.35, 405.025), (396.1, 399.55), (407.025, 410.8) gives -0.11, 40.3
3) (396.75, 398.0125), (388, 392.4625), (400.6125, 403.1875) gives 0.34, 42.4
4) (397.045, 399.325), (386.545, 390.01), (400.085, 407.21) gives 0.13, 42.2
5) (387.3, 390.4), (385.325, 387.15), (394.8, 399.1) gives 0.02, 37.7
